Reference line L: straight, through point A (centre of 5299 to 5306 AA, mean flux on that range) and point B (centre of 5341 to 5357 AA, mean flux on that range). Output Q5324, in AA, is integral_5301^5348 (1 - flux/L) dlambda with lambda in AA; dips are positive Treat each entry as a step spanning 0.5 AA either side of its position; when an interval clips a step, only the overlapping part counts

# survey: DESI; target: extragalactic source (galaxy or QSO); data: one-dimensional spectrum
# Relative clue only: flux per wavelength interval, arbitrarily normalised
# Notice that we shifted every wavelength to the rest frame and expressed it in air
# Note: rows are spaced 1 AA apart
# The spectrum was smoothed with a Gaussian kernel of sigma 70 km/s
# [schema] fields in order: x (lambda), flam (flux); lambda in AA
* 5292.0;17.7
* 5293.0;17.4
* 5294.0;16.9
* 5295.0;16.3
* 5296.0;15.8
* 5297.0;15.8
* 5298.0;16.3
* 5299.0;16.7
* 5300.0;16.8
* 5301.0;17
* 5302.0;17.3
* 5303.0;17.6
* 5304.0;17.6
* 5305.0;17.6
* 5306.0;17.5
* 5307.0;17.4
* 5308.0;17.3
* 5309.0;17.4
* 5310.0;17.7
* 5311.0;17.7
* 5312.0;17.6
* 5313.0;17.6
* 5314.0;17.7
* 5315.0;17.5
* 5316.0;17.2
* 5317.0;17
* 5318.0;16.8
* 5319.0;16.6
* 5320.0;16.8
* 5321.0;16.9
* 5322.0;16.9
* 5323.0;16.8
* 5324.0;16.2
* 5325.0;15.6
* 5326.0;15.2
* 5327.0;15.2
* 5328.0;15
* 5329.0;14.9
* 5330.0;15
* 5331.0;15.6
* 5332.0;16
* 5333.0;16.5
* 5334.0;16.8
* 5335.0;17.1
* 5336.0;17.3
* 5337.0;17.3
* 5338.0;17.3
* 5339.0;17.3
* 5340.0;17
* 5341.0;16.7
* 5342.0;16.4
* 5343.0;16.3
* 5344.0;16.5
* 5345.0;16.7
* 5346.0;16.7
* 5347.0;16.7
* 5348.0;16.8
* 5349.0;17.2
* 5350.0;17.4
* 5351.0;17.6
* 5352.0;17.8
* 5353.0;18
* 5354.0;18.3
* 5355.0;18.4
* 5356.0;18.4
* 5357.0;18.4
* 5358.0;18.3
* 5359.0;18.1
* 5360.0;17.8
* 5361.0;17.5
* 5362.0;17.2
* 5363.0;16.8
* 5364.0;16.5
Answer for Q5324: 1.4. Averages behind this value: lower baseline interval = 17.3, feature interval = 16.8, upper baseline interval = 17.3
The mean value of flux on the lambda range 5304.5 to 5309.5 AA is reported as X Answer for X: 17.4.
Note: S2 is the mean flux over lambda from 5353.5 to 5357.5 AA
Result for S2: 18.4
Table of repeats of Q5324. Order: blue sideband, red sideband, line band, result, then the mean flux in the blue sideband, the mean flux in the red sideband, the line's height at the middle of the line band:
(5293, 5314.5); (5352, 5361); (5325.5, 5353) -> 2.0 AA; 17.1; 18.2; 17.8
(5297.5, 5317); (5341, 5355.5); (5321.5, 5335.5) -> 1.1 AA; 17.3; 17.2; 17.3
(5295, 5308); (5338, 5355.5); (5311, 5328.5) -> 0.4 AA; 16.9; 17.2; 17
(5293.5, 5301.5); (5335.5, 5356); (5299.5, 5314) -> -0.7 AA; 16.4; 17.2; 16.6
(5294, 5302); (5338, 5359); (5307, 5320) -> -0.4 AA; 16.5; 17.4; 16.7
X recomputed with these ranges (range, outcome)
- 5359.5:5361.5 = 17.6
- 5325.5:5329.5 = 15.1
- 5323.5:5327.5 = 15.5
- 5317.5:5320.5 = 16.7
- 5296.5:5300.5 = 16.4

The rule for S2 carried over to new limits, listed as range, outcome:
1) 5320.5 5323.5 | 16.9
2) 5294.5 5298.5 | 16.1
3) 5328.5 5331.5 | 15.2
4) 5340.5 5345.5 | 16.5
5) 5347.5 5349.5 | 17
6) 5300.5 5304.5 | 17.4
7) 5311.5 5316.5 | 17.5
